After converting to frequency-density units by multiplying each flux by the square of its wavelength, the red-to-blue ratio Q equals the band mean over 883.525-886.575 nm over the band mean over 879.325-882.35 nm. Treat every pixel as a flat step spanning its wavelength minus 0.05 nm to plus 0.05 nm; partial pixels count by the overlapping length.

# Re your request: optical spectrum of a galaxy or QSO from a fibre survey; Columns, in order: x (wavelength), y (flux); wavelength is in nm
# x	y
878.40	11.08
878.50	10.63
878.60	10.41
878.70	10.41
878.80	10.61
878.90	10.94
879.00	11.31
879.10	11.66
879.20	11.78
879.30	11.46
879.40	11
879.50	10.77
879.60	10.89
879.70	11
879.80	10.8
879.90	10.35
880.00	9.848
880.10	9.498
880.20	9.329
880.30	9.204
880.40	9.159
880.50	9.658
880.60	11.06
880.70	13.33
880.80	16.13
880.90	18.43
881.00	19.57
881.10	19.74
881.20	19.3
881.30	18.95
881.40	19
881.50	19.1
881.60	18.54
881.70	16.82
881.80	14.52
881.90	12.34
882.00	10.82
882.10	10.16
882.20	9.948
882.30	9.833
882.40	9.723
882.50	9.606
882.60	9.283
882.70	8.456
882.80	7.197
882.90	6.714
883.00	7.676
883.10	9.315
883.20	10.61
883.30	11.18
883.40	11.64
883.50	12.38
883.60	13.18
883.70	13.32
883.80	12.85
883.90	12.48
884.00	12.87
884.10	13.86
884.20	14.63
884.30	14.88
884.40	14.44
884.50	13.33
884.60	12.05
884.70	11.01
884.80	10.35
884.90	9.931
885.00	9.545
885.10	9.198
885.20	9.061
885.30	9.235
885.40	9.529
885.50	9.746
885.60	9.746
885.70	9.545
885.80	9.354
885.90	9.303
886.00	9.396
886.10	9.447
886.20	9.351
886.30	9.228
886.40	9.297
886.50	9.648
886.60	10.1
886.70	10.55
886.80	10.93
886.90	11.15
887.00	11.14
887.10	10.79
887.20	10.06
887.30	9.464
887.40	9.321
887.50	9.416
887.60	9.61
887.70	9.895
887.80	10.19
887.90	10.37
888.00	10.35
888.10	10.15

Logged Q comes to 0.8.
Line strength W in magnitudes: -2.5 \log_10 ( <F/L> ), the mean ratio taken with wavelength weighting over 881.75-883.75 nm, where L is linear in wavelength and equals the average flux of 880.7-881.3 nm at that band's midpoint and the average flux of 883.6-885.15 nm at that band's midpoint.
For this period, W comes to 0.40 mag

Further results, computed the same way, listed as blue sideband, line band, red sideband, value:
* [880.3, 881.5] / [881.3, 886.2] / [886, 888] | 0.14 mag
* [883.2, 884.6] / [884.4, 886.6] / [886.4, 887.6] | 0.16 mag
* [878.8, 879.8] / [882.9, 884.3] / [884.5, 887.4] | -0.15 mag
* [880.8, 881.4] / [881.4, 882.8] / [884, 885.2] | 0.36 mag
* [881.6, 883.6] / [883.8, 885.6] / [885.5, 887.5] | -0.13 mag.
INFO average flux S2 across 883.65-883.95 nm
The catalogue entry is 12.9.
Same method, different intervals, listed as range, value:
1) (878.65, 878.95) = 10.7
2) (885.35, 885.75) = 9.64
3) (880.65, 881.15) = 17.4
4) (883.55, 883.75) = 13.3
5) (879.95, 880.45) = 9.41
